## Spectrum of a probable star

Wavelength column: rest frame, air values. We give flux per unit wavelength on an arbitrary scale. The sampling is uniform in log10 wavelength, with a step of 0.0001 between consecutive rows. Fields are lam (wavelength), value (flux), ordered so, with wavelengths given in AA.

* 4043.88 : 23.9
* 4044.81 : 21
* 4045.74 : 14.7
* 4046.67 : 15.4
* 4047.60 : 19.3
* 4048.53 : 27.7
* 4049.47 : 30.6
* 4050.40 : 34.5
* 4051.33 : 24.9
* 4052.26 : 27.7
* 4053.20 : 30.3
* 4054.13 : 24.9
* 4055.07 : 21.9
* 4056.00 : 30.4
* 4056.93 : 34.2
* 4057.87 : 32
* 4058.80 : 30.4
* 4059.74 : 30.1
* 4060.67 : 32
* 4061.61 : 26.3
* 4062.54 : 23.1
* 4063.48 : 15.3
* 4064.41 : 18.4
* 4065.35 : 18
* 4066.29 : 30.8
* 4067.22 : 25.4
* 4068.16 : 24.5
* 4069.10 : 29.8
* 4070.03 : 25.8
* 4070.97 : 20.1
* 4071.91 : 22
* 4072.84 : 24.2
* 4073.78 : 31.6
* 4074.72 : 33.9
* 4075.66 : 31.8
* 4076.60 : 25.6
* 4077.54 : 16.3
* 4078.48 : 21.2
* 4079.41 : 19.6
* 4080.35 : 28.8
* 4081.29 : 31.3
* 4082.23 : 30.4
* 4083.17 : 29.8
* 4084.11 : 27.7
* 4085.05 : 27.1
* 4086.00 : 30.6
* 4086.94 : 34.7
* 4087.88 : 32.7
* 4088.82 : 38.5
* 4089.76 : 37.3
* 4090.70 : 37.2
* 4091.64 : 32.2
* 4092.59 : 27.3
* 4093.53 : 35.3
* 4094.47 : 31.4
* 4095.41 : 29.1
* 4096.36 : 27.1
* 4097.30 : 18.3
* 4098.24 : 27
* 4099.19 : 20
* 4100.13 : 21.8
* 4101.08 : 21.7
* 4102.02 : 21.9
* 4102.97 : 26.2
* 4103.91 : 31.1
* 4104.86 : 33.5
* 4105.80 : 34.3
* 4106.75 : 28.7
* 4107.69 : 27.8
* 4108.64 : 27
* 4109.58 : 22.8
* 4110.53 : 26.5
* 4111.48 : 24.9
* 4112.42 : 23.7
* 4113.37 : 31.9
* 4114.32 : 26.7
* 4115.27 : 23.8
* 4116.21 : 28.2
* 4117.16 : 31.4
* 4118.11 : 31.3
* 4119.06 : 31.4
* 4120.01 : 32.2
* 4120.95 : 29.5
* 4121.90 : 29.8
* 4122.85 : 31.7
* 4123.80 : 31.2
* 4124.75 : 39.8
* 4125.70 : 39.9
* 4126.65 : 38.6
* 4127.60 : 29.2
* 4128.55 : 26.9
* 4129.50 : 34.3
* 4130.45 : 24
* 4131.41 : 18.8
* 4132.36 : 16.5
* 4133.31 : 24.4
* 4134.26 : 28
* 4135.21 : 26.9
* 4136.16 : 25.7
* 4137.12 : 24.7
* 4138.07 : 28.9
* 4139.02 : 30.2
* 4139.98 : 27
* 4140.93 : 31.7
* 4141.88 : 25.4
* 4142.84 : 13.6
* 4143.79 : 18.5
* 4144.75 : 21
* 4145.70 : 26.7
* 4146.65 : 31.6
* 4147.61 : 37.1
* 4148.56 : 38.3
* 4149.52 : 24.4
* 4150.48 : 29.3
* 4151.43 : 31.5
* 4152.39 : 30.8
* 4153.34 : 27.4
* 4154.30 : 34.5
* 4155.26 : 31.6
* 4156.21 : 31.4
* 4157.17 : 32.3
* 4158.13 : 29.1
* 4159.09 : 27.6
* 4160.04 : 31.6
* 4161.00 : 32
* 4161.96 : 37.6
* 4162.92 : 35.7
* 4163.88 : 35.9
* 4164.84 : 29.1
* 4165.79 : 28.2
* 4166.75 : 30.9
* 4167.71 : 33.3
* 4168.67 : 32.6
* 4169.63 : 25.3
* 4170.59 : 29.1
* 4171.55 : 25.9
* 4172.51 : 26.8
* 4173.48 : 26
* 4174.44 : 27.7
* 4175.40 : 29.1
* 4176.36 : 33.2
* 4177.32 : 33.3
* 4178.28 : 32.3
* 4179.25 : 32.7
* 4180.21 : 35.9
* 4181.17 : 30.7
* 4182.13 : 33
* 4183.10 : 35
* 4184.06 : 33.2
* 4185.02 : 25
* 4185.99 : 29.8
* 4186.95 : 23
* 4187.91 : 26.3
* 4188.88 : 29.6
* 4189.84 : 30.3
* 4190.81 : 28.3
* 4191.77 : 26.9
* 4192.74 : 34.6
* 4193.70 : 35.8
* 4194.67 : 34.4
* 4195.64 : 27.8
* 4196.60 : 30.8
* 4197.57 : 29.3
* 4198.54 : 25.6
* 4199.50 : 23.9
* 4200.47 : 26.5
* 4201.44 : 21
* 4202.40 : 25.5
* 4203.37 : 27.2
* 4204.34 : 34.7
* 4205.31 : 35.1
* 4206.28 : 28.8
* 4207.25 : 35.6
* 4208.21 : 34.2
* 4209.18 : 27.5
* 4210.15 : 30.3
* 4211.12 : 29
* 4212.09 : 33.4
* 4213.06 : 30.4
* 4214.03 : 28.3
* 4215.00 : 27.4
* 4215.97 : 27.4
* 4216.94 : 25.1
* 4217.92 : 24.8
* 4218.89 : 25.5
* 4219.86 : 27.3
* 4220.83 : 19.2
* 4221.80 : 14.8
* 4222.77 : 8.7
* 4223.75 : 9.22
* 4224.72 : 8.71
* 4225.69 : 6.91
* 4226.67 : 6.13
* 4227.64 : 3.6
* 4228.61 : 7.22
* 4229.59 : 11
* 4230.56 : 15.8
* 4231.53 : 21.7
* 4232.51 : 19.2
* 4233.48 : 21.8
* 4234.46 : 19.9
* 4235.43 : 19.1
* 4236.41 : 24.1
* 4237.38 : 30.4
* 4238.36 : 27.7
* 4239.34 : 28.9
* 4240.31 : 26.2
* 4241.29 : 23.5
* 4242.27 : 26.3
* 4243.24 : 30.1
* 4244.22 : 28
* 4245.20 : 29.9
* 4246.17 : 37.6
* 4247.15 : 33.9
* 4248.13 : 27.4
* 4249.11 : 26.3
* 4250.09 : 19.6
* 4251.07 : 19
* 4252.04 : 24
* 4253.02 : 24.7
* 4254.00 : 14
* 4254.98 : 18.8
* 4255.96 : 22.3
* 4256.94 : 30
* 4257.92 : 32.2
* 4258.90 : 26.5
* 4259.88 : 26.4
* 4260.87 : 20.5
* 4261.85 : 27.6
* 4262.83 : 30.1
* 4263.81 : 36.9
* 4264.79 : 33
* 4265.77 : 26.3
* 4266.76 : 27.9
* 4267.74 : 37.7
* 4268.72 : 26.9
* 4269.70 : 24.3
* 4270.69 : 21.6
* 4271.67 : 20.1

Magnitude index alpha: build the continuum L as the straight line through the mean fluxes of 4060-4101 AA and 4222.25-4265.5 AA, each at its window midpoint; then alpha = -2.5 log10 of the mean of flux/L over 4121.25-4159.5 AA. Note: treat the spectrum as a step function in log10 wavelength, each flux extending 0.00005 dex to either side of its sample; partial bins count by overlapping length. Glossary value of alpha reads -0.13 mag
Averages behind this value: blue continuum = 27.2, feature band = 28.8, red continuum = 22.4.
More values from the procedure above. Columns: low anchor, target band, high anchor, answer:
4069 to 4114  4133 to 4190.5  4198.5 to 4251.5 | -0.15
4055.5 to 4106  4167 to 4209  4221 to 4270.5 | -0.21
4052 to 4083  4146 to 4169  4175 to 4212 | -0.10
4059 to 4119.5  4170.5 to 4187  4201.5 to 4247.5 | -0.21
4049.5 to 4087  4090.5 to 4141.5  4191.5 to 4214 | -0.01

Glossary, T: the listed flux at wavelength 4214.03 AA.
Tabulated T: 28.3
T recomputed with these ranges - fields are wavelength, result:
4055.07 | 21.9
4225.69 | 6.91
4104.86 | 33.5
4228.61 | 7.22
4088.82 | 38.5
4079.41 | 19.6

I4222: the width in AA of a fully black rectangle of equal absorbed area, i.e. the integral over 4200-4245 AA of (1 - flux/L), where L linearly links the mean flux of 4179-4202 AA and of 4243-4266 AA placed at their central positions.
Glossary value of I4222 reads 8.1 AA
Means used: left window 29.5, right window 26.9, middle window 23.1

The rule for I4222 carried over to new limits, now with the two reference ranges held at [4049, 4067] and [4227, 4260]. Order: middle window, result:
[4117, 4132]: -3.1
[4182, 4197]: -3.5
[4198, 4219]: -3.9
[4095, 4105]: 0.5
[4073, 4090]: -1.6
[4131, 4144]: 0.5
